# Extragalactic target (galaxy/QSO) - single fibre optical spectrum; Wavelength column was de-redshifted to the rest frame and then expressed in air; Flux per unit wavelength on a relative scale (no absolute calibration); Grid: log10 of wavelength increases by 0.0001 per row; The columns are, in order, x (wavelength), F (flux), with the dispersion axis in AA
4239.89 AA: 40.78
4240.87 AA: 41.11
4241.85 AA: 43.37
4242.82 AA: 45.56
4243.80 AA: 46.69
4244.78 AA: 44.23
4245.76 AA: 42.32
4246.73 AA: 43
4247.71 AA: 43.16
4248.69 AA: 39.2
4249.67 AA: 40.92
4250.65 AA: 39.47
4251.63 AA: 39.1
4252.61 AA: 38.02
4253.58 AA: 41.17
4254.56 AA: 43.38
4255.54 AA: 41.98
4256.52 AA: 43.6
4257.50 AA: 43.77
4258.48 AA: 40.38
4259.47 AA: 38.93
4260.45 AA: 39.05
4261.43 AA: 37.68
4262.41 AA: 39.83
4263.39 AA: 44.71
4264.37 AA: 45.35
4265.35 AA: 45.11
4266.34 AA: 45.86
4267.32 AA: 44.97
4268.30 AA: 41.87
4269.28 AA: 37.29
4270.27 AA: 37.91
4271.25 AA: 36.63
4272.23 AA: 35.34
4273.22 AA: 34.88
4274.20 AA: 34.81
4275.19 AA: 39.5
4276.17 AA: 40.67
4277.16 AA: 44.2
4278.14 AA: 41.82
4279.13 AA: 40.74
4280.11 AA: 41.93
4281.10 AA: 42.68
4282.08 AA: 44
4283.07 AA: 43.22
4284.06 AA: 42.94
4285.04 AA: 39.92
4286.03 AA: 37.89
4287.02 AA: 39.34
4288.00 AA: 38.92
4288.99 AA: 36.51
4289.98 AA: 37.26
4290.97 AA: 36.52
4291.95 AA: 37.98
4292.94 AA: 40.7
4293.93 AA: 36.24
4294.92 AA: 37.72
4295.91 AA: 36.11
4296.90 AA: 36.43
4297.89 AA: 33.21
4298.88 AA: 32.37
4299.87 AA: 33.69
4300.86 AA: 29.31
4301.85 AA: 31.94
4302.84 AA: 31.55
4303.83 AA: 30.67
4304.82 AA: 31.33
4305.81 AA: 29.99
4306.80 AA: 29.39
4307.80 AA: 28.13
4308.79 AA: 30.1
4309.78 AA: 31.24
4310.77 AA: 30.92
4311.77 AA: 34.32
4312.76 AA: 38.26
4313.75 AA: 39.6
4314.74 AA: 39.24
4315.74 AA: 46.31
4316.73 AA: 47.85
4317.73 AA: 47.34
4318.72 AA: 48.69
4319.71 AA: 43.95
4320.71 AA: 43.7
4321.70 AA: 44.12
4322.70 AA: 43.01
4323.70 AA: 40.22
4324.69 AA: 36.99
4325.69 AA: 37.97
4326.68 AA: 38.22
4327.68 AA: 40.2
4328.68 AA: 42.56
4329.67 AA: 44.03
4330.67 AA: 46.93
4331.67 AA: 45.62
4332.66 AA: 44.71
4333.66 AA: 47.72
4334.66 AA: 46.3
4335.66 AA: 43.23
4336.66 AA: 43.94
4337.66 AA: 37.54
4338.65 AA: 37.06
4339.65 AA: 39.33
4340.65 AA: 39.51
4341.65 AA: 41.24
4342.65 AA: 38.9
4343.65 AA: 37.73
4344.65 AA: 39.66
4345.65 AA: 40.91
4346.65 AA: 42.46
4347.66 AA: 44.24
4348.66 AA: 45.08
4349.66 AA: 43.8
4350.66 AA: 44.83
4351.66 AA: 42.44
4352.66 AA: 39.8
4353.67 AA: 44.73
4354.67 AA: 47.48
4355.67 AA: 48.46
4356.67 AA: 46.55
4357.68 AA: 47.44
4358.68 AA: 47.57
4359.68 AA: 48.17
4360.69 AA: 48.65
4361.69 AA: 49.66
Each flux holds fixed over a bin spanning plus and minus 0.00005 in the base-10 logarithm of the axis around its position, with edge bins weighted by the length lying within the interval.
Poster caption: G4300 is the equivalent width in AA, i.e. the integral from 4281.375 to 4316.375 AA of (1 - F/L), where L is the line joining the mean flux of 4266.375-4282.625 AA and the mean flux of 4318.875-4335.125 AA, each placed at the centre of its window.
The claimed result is 4.68 AA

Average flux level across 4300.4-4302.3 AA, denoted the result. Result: 30.6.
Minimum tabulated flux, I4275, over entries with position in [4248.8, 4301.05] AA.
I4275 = 29.31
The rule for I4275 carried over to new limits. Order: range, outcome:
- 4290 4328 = 28.13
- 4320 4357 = 36.99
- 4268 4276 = 34.81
